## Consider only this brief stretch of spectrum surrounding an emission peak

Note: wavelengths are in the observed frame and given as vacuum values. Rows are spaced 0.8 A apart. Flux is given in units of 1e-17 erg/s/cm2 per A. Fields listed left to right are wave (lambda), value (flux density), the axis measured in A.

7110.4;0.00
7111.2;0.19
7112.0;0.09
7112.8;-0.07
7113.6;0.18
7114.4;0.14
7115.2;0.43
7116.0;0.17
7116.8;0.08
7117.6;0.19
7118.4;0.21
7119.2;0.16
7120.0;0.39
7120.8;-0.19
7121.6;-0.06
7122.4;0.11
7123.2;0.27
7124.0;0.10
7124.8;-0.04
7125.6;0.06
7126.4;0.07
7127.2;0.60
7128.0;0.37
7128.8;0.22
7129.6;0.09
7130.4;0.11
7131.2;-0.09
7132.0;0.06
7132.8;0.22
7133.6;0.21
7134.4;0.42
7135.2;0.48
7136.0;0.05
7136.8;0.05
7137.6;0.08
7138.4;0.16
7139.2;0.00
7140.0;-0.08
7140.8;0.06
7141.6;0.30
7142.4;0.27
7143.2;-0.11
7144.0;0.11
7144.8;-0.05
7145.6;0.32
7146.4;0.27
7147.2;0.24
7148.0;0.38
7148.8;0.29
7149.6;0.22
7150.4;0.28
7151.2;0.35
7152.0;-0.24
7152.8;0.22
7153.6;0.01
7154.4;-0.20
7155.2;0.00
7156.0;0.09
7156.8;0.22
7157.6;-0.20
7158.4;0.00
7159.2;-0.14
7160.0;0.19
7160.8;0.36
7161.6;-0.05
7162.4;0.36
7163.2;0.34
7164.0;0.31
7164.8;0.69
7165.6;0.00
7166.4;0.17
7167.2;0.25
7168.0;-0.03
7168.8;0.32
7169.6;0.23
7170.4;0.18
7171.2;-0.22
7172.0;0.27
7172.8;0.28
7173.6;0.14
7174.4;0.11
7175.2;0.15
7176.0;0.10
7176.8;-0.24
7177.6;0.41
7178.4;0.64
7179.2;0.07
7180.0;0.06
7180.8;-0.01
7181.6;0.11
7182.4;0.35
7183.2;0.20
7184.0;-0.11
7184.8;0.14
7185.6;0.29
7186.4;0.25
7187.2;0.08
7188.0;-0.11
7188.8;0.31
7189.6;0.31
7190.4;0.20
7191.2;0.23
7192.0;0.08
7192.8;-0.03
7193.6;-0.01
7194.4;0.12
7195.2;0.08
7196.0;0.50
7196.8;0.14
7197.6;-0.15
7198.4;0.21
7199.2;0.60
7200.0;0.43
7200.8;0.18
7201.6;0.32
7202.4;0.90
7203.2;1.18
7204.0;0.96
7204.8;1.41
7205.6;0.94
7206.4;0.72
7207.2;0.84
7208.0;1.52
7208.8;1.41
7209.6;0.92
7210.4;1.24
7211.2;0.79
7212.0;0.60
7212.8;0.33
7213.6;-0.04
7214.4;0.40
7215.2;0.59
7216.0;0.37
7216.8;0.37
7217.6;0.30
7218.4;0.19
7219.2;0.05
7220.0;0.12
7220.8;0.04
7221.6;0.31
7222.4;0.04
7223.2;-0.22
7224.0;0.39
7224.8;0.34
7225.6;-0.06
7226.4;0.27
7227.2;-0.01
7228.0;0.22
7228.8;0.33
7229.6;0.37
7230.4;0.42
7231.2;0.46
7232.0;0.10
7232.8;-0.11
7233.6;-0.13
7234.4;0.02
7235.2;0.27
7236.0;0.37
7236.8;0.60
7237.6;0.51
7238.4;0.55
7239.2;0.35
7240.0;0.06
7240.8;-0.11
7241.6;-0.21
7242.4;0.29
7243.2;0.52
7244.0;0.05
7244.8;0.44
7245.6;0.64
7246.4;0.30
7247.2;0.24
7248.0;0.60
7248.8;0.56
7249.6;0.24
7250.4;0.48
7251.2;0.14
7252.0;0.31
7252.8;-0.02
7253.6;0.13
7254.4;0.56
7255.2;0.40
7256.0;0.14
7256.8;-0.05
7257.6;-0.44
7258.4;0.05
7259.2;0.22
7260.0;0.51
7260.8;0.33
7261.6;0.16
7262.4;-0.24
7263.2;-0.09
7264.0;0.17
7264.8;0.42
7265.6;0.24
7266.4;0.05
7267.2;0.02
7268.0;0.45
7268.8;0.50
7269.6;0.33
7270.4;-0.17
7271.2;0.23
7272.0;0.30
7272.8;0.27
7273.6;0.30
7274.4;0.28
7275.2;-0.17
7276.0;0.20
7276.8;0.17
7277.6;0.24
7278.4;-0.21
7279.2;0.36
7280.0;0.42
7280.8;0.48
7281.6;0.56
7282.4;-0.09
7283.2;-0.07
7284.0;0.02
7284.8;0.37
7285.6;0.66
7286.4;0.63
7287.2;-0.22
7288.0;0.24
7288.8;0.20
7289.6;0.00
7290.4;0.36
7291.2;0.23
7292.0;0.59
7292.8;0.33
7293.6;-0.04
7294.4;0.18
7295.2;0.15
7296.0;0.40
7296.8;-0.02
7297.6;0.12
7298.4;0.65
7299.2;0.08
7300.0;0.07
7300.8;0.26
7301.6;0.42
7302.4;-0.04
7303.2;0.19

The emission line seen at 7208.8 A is [O II]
